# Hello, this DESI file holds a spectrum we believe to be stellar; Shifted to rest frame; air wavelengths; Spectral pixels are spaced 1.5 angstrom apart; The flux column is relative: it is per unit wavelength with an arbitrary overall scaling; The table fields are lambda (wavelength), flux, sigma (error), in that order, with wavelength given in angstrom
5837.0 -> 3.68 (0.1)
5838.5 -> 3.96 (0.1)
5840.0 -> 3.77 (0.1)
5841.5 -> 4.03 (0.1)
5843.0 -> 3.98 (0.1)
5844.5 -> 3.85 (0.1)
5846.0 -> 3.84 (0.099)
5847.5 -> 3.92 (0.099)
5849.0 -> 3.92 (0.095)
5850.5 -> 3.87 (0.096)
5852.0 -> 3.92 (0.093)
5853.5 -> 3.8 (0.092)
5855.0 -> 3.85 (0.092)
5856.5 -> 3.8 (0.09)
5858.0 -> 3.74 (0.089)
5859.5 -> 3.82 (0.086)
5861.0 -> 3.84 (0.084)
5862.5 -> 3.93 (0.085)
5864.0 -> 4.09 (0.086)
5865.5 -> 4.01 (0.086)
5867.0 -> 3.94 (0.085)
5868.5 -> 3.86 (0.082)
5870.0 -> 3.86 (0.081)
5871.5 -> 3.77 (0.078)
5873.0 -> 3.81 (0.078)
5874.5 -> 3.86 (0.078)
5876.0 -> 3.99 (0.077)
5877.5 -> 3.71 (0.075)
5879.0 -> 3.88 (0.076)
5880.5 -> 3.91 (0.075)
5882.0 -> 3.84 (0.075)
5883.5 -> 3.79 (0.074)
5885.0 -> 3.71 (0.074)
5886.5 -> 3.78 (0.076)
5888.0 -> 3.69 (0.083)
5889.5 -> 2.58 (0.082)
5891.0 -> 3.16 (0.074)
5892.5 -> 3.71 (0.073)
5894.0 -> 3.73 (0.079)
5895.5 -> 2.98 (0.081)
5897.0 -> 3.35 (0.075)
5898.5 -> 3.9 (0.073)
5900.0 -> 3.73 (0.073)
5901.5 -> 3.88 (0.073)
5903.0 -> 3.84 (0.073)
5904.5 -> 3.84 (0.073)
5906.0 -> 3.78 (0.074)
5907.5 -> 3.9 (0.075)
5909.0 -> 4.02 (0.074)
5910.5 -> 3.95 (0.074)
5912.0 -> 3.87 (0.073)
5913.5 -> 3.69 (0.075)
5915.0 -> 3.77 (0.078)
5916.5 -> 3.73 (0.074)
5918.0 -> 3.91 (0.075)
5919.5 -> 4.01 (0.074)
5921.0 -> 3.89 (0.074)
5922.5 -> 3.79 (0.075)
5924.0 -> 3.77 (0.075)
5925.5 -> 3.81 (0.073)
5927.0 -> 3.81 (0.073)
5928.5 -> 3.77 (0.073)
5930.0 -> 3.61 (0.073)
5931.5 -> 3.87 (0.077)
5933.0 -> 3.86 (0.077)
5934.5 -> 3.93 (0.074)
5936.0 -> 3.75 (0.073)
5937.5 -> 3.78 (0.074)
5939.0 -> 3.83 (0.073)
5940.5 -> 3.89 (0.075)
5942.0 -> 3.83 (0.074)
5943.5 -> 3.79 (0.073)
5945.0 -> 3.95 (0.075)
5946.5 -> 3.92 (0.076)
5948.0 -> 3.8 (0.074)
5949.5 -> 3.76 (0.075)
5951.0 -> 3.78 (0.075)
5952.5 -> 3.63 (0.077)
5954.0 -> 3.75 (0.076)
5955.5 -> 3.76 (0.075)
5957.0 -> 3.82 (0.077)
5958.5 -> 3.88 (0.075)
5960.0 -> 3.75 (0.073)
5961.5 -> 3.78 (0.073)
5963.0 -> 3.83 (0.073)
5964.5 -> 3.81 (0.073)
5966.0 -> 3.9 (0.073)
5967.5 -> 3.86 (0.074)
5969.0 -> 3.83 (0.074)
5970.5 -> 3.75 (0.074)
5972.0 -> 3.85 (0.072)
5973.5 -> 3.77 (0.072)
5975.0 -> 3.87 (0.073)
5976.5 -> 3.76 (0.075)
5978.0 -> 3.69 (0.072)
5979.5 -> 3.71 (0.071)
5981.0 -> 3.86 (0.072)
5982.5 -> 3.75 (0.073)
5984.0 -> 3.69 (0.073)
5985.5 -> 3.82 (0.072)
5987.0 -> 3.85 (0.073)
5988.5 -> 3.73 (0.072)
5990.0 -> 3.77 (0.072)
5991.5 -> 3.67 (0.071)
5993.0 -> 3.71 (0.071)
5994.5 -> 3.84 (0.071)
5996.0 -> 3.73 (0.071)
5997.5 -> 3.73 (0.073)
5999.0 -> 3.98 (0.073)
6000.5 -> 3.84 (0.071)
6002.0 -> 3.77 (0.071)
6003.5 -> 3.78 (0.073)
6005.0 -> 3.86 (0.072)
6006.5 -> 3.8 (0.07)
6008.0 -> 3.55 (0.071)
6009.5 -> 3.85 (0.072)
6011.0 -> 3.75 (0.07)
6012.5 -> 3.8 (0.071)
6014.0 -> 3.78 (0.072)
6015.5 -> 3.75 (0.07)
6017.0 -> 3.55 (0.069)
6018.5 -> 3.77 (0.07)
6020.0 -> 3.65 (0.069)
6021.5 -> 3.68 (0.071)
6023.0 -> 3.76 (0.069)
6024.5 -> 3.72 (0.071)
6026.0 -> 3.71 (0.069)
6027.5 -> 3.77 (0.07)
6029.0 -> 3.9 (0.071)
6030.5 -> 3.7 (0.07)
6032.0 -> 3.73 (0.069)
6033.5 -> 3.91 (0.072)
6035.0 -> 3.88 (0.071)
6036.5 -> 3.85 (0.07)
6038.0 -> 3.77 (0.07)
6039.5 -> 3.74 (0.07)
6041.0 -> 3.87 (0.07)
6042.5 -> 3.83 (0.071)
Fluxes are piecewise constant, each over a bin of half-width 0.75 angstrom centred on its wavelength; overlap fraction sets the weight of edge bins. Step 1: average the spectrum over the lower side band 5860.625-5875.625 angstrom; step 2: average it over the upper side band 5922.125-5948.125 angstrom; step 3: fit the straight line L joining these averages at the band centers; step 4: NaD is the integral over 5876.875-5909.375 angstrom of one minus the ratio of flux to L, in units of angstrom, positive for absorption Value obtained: 1.7 angstrom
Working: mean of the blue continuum 3.9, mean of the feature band 3.66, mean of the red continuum 3.82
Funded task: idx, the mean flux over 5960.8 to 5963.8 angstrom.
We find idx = 3.81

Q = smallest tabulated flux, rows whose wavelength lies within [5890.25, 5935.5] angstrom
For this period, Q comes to 2.98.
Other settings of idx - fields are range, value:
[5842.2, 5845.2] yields 3.92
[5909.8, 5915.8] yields 3.82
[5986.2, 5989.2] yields 3.79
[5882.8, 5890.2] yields 3.51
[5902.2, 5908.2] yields 3.84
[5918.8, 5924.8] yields 3.86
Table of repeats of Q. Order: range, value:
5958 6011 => 3.55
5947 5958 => 3.63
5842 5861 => 3.74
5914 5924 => 3.73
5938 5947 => 3.79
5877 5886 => 3.71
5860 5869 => 3.84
